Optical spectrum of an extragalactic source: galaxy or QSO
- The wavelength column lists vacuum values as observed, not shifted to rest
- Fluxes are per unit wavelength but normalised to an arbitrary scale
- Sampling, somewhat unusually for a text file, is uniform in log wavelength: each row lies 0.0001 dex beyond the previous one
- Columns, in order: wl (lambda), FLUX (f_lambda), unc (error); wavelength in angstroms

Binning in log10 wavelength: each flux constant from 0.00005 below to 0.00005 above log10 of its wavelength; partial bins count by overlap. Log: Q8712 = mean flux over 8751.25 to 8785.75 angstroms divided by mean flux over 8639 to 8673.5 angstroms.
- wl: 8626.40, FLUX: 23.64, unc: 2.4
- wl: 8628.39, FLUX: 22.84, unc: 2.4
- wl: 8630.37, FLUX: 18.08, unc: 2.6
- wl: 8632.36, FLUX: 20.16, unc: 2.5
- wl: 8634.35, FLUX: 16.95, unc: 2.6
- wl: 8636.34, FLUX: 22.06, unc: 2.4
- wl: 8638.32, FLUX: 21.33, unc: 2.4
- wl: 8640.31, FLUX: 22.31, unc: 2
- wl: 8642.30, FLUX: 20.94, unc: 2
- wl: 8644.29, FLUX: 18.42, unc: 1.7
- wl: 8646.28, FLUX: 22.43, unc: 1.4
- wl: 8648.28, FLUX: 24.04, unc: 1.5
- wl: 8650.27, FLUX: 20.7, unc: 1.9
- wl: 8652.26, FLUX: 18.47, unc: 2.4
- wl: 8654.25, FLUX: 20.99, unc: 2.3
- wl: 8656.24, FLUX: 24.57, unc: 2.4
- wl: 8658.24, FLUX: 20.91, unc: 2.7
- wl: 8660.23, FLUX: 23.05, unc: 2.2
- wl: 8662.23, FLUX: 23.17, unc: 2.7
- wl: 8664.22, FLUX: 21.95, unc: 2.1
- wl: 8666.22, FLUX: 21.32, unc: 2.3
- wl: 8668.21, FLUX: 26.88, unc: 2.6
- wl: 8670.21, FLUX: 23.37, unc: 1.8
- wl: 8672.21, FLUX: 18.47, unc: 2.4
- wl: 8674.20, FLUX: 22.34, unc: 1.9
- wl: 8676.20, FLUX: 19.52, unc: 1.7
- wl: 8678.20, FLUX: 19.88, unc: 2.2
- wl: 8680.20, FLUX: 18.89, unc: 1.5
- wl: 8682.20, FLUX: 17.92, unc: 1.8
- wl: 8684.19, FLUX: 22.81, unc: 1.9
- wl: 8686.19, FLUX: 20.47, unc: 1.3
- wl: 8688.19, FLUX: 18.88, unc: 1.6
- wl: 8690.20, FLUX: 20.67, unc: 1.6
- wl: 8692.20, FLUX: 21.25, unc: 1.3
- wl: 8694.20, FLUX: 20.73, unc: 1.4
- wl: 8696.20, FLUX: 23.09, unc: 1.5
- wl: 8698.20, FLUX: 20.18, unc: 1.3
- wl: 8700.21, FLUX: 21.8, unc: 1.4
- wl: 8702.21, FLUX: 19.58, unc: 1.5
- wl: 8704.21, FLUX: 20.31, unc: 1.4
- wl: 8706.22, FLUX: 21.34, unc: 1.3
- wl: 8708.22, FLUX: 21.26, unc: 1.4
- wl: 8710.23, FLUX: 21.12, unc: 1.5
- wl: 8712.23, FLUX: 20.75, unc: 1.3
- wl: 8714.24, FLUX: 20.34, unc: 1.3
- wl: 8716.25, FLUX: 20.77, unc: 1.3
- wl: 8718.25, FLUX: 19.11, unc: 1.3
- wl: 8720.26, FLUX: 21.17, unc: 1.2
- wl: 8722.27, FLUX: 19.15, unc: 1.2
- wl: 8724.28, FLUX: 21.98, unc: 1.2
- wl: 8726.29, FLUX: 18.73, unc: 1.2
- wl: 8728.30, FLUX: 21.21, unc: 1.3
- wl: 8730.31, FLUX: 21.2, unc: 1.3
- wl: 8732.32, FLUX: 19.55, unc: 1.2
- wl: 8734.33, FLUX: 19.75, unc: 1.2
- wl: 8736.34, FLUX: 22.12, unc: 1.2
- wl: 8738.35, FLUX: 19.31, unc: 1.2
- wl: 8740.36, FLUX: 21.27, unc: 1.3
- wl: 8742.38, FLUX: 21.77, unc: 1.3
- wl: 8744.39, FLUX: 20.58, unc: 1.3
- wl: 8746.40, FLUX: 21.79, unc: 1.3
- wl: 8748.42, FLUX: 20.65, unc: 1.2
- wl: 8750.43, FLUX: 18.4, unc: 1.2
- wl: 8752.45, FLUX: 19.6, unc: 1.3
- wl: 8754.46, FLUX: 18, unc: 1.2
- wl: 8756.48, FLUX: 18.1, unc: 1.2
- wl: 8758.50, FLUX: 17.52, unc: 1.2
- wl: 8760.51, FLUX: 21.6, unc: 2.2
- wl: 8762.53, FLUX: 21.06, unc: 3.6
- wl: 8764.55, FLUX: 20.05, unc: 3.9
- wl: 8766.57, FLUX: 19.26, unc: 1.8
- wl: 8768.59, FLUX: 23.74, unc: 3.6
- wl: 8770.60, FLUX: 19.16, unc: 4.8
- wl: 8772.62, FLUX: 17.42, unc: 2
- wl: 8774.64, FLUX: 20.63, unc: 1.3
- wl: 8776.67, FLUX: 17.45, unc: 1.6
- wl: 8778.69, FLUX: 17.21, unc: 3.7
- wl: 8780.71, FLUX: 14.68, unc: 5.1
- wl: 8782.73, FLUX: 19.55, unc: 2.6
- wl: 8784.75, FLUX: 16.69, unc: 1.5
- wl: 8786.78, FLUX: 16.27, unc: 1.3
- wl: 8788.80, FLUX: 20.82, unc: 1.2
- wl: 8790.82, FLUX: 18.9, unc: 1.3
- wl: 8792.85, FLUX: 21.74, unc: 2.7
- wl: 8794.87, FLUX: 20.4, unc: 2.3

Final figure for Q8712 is 0.9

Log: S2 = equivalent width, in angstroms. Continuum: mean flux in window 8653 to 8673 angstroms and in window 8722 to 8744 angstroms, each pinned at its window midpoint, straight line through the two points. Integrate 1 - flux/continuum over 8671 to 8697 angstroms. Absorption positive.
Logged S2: 1.8 angstroms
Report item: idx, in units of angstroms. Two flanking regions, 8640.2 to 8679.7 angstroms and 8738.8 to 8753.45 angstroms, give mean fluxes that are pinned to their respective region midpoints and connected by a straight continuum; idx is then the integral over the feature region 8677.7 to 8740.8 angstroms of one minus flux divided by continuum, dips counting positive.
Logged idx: 1.44 angstroms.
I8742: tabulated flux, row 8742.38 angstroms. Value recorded 21.77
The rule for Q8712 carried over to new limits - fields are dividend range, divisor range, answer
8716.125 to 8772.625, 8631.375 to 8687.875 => 0.95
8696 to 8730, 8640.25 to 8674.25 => 0.94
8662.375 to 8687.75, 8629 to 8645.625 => 1.05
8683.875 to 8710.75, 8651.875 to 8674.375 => 0.94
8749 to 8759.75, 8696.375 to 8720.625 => 0.89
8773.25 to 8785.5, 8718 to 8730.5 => 0.87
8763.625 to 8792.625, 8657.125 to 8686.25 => 0.88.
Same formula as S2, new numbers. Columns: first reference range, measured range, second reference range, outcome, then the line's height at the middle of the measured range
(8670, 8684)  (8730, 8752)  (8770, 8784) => -2.2 angstroms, 18.7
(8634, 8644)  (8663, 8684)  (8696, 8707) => -0.3 angstroms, 20.9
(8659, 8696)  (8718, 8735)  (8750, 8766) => -0.2 angstroms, 20.1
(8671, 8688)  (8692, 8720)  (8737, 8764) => -1.1 angstroms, 20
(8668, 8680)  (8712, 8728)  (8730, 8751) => 0.4 angstroms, 20.8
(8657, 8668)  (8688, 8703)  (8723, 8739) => 0.4 angstroms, 21.5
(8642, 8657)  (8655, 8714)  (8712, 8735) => -1.2 angstroms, 20.8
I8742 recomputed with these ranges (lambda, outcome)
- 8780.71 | 14.68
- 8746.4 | 21.79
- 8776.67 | 17.45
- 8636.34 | 22.06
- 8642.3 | 20.94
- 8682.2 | 17.92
